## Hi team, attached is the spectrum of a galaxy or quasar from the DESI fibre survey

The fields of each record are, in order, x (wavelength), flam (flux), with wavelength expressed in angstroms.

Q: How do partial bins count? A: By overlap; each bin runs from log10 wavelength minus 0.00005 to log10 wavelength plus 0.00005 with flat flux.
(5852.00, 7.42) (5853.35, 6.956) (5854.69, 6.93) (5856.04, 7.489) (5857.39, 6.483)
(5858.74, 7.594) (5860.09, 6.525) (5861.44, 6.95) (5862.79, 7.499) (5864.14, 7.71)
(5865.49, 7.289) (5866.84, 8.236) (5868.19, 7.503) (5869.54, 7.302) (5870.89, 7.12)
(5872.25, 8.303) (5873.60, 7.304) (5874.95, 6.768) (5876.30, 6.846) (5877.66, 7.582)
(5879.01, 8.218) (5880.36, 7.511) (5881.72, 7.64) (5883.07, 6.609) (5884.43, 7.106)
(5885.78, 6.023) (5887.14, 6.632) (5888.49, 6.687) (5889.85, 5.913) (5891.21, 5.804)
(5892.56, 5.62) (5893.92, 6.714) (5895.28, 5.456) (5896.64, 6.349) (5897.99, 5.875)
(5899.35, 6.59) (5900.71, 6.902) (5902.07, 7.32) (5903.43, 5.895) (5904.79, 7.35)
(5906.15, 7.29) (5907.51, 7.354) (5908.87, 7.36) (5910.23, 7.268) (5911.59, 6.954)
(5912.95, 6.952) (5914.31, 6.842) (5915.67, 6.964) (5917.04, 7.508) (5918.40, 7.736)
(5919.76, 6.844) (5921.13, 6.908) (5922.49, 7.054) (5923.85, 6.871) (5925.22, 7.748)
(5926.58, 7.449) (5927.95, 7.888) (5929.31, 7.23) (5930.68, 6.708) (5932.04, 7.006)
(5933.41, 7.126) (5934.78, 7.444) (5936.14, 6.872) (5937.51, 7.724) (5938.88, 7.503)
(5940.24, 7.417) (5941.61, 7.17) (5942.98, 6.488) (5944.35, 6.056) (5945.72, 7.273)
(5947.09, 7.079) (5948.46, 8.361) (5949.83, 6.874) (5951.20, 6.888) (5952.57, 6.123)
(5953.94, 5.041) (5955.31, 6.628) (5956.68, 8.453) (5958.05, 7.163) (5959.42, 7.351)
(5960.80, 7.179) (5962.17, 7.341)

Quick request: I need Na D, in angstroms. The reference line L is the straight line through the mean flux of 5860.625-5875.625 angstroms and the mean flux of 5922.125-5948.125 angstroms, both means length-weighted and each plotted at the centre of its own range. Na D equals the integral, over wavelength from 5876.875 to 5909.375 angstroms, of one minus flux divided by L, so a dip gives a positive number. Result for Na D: 2.69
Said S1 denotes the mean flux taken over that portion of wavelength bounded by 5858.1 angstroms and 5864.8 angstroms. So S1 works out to 7.25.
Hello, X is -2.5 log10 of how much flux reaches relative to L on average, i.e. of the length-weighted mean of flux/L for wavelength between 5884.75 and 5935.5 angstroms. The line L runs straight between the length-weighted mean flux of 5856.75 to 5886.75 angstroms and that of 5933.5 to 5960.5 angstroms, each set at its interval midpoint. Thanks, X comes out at 0.05 mag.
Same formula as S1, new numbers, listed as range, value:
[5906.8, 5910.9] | 7.33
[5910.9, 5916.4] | 6.93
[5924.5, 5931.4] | 7.4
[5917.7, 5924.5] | 7.09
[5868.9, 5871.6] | 7.2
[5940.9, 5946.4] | 6.74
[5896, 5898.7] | 6.13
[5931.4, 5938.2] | 7.23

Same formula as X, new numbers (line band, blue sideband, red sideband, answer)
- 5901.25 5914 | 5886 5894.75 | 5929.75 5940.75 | -0.077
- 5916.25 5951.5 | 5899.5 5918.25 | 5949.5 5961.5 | -0.037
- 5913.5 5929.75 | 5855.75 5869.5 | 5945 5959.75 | -0.020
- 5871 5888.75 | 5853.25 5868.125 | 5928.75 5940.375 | 0.011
